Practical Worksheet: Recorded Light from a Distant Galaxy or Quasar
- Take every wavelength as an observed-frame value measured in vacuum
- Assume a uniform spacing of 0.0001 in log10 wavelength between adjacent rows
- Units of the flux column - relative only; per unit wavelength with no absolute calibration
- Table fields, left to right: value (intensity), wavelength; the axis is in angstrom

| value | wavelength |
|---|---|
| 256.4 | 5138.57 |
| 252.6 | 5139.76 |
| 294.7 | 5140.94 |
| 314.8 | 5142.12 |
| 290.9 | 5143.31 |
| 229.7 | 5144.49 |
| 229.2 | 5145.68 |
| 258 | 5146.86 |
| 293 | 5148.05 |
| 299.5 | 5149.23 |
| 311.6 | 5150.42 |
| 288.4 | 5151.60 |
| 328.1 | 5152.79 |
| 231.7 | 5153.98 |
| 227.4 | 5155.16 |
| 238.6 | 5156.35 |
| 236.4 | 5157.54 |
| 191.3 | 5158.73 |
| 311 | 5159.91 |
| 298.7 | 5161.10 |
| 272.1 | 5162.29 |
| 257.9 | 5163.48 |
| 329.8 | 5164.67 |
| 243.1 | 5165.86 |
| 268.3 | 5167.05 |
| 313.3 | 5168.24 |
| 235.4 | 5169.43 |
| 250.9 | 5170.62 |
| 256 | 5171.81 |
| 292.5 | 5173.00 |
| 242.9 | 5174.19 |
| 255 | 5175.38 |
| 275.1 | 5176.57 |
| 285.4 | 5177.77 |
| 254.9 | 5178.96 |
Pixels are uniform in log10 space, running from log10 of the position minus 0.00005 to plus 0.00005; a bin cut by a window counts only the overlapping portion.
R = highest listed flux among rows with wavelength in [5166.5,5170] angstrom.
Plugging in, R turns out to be 313.3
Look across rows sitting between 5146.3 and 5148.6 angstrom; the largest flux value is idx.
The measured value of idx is 293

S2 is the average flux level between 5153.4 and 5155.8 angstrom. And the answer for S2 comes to 230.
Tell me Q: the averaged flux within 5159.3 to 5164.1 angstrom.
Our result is 285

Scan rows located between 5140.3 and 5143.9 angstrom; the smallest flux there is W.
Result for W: 290.9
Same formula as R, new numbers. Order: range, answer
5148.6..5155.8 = 328.1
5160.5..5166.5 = 329.8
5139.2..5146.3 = 314.8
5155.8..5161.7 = 311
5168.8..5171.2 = 250.9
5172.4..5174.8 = 292.5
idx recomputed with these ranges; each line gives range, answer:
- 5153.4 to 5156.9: 238.6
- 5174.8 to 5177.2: 275.1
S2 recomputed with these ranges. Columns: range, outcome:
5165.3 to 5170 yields 265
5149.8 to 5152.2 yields 300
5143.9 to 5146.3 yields 230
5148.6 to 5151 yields 305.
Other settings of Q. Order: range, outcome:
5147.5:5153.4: 304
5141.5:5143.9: 303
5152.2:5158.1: 252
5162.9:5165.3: 293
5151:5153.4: 308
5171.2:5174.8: 264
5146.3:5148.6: 275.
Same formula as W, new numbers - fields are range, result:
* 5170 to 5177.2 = 242.9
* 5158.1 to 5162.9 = 191.3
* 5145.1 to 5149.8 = 229.2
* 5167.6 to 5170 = 235.4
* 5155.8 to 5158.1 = 236.4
